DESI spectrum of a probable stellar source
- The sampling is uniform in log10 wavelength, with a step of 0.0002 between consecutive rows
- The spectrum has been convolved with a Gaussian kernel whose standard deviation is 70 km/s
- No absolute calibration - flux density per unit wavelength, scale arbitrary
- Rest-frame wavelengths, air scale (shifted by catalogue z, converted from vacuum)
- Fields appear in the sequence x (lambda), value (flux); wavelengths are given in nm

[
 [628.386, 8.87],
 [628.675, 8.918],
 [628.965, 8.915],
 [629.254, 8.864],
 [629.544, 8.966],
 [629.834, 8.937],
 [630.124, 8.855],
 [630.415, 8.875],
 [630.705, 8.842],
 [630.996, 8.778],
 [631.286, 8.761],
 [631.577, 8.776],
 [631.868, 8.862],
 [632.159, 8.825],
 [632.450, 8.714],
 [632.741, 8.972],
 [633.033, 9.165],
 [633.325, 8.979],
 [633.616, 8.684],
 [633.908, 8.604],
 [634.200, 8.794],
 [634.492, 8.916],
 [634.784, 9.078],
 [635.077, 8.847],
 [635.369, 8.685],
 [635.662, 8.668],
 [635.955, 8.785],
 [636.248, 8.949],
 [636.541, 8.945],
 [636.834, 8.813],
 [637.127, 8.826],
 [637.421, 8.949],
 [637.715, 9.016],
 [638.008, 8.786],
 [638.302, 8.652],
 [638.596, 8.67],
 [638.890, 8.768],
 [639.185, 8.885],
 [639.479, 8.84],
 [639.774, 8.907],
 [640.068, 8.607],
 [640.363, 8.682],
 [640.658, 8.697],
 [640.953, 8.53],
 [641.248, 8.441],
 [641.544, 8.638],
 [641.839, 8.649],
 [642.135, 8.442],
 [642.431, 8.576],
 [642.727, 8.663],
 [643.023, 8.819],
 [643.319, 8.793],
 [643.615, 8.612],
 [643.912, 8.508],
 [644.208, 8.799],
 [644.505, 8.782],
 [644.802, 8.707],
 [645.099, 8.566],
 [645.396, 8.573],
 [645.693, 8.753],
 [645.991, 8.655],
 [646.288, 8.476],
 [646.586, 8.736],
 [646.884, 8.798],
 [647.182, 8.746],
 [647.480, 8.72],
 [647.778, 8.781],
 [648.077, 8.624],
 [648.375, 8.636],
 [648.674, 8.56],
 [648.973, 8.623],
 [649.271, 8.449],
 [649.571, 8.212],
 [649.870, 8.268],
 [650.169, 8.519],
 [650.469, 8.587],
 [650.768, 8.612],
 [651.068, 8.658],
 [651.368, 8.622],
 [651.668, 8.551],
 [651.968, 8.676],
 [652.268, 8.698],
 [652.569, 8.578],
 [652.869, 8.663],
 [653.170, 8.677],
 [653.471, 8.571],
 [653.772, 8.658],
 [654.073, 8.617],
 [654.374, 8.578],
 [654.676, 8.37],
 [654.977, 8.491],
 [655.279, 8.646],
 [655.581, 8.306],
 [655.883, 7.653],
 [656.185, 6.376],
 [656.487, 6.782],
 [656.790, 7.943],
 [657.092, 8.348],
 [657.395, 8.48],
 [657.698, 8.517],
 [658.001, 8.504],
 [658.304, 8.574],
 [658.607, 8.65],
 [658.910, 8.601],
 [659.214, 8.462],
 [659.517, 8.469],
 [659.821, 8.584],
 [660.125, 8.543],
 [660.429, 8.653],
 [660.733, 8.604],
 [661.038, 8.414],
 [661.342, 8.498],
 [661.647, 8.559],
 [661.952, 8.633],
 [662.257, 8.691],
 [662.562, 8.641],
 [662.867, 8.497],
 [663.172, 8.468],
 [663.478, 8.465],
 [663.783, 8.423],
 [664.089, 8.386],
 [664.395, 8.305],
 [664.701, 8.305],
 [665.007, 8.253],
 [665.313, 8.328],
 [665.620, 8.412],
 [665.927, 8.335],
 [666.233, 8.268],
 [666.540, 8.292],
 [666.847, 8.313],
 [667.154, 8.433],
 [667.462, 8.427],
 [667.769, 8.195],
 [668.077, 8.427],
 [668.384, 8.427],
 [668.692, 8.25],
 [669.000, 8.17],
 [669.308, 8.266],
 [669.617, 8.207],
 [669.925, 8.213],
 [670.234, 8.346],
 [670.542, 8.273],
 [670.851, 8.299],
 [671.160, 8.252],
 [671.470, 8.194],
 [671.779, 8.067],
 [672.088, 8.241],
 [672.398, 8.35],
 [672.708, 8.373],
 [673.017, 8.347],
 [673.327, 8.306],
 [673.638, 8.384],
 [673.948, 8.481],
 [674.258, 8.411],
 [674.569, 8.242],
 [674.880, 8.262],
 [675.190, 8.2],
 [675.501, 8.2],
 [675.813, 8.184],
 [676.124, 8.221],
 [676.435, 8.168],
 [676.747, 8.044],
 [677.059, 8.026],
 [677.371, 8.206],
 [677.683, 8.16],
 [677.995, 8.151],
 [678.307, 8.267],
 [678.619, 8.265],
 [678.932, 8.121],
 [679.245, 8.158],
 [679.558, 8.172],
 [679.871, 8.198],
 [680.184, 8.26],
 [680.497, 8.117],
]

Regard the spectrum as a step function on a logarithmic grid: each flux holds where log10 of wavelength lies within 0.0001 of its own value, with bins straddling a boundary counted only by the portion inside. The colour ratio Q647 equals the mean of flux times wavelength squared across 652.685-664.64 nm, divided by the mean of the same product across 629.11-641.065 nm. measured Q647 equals 1.02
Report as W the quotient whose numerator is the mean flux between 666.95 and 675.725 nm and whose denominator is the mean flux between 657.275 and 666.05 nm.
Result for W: 0.98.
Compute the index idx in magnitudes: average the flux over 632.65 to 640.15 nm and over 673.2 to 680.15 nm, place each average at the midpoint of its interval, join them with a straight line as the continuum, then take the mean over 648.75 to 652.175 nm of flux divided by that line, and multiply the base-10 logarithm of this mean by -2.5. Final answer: 0.01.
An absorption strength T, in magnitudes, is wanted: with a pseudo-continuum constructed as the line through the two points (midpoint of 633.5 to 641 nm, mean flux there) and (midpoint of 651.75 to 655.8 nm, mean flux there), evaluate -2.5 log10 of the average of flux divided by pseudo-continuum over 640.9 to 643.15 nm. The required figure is 0.02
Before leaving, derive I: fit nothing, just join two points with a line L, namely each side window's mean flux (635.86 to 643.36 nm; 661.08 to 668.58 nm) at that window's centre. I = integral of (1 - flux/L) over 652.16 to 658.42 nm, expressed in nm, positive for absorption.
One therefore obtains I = 0.188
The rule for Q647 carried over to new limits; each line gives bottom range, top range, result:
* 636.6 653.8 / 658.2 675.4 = 1.03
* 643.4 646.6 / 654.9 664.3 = 1.01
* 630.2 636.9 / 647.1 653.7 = 1.02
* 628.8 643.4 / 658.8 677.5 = 1.05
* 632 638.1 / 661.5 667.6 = 1.04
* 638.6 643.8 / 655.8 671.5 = 1.03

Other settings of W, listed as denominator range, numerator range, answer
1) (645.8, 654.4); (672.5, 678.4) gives 0.96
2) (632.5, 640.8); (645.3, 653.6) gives 0.98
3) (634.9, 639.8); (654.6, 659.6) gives 0.93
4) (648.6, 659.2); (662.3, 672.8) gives 0.99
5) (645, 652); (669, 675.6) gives 0.96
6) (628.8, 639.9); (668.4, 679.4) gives 0.93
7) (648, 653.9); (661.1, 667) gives 0.98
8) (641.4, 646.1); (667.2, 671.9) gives 0.96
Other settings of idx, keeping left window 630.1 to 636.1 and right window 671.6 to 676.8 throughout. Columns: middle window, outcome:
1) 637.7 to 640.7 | 0.00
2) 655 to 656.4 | 0.10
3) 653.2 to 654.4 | -0.01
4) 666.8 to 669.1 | 0.00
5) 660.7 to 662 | -0.01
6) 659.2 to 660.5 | -0.01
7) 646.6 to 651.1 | 0.00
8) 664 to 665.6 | 0.01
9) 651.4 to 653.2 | -0.01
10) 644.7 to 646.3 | 0.00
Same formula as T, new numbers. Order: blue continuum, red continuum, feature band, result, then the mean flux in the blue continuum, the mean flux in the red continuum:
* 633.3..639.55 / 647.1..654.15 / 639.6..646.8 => 0.01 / 8.82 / 8.59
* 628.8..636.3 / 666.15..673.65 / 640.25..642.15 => 0.02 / 8.85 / 8.29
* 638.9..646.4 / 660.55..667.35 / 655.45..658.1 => 0.09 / 8.67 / 8.43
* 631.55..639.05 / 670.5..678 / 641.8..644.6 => 0.01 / 8.84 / 8.24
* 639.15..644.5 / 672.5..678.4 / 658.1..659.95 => -0.01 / 8.67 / 8.24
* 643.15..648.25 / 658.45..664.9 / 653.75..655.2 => 0.01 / 8.69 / 8.52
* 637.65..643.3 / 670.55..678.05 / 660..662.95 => -0.02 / 8.7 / 8.24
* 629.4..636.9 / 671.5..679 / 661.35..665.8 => -0.01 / 8.85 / 8.24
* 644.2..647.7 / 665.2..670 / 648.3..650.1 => 0.02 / 8.69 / 8.31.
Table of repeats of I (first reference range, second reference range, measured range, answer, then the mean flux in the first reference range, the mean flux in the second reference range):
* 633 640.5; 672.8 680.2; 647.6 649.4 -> 0.006 nm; 8.82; 8.23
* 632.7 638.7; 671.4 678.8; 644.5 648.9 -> 0.003 nm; 8.85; 8.24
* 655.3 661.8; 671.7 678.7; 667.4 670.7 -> -0.013 nm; 8.27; 8.24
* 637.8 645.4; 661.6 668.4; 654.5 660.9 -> 0.171 nm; 8.68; 8.41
